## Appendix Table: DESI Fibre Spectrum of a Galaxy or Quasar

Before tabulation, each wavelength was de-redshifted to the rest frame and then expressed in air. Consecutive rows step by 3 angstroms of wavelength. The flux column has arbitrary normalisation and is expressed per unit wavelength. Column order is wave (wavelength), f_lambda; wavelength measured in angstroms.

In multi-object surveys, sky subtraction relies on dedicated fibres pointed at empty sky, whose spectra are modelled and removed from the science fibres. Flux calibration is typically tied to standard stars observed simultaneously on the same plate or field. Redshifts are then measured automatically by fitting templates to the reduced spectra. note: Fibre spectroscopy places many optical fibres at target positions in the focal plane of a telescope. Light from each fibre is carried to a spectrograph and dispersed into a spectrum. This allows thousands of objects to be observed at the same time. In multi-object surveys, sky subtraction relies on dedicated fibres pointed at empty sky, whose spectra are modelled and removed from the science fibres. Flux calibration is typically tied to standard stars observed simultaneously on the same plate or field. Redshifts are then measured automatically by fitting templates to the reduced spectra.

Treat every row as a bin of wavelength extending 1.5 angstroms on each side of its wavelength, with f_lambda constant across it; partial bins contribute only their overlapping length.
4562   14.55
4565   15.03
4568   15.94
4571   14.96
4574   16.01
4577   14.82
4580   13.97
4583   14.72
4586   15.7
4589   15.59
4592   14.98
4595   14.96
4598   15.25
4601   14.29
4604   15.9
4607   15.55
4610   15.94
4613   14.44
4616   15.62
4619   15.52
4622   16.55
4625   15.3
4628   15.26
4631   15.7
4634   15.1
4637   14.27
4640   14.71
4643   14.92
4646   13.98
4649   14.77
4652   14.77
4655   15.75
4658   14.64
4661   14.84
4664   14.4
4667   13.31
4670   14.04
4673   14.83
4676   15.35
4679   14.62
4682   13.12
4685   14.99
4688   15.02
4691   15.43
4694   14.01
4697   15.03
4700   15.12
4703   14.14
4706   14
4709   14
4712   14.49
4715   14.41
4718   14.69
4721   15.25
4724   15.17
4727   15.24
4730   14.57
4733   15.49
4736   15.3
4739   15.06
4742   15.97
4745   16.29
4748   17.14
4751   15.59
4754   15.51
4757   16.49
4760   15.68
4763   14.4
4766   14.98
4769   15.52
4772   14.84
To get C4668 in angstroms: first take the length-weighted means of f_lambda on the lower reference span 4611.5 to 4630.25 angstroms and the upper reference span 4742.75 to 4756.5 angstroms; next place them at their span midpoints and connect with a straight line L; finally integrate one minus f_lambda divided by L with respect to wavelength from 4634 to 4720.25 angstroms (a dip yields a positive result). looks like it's 6.48 angstroms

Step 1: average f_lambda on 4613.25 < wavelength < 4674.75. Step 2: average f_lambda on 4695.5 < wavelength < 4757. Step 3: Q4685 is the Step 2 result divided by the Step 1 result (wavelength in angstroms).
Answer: 1.02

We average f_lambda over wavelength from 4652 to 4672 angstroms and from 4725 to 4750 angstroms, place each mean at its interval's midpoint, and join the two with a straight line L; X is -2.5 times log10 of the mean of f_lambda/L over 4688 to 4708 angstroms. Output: 0.03 mag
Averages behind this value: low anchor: 14.5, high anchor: 15.6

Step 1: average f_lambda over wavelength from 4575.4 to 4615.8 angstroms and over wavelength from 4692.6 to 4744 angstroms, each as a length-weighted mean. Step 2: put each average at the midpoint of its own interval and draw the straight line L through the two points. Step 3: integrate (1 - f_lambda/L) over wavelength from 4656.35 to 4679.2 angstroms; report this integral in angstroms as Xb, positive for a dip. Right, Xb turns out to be 0.7 angstroms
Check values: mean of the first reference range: 15.1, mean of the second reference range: 14.8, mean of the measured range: 14.5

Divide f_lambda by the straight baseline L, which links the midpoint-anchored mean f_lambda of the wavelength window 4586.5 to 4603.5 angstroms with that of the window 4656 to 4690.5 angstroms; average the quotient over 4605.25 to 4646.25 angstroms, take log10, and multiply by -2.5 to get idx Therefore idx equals -0.027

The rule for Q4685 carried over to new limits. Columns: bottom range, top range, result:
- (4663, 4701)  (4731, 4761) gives 1.09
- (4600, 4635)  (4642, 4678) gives 0.95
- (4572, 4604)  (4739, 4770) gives 1.04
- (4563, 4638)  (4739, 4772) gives 1.03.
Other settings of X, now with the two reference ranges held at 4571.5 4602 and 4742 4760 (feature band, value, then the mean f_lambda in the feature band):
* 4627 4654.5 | 0.04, 14.9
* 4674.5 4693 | 0.07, 14.7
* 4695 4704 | 0.07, 14.8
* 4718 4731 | 0.07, 15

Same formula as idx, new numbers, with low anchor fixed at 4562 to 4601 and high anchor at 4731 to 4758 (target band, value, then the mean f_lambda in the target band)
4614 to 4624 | -0.036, 15.8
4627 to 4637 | 0.010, 15.2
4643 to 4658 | 0.043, 14.8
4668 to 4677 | 0.064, 14.6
